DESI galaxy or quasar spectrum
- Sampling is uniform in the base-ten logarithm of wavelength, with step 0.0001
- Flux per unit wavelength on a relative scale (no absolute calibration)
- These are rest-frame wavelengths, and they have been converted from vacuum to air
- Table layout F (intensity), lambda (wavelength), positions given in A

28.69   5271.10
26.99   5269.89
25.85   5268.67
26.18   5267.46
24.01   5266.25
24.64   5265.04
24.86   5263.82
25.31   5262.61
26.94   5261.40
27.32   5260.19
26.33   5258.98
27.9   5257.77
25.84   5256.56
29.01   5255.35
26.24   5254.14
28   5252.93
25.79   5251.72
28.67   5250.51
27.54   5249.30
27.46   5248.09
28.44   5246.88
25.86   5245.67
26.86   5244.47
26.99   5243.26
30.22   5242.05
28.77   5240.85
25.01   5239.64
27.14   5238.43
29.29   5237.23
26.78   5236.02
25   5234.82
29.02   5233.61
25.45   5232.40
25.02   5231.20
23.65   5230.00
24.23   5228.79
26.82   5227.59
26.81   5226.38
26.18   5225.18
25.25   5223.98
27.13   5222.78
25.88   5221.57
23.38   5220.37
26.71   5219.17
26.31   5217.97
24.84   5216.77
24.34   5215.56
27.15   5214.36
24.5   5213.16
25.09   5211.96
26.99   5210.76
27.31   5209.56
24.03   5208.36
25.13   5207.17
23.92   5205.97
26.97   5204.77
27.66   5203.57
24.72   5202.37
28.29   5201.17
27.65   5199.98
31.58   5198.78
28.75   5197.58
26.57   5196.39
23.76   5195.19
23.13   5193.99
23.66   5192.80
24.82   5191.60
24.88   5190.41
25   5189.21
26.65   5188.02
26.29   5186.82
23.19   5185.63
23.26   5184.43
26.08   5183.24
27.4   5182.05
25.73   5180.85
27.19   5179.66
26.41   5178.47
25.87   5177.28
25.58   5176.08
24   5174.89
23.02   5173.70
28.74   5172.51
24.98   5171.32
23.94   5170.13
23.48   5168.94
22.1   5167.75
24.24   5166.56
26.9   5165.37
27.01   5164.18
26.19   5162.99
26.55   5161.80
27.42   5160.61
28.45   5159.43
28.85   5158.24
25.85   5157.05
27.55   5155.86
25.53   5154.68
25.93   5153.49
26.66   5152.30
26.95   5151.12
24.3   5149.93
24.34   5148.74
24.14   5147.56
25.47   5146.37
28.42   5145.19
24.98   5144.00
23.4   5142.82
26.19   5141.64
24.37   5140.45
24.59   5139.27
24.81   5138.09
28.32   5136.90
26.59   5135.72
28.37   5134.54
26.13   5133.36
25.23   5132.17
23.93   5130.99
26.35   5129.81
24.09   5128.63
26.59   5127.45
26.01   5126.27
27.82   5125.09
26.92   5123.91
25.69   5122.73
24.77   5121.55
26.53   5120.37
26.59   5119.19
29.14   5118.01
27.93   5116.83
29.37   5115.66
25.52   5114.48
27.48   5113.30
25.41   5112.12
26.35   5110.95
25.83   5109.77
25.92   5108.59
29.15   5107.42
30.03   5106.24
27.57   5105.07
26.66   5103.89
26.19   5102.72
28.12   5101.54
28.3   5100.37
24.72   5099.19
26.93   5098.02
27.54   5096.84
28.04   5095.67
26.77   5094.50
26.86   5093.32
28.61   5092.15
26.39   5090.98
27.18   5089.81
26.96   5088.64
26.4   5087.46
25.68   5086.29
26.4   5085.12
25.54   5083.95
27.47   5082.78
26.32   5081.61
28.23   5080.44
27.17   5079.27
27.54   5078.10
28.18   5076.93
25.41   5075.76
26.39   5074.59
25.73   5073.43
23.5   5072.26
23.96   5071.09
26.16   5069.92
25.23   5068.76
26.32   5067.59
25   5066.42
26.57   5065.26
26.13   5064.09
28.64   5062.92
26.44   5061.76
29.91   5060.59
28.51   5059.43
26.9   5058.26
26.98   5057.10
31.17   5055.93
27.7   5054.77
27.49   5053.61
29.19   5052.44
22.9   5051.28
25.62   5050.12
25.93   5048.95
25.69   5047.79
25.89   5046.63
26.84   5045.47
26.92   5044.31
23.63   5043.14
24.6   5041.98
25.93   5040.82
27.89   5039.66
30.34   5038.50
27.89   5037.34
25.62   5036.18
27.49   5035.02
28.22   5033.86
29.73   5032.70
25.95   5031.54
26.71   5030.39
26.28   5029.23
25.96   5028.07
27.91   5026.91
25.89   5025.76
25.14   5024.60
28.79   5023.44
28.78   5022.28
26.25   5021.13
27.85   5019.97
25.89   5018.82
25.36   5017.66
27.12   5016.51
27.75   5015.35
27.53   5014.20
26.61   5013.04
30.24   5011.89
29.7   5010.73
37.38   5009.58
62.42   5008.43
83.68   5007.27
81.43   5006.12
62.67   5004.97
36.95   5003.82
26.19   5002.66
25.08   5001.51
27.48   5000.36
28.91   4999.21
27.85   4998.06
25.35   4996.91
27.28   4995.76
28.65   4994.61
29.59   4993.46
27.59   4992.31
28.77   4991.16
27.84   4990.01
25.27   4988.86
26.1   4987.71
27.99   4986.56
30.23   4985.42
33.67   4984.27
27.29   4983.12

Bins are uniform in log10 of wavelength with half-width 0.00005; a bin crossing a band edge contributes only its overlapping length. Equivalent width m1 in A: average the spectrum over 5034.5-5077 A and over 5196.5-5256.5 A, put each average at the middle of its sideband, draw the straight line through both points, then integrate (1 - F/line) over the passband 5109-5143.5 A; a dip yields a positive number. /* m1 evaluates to 0.5 A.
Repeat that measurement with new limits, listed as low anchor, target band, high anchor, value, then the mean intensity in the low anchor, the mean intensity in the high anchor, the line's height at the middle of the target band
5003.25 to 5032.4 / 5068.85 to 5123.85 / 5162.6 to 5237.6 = 7.6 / 35.1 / 25.7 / 31.1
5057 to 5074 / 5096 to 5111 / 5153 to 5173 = -0.5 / 26.4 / 26.1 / 26.3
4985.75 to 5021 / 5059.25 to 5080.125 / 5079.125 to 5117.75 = 1.9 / 34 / 27.1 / 29.2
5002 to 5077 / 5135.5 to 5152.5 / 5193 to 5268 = 1.5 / 30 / 26.4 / 28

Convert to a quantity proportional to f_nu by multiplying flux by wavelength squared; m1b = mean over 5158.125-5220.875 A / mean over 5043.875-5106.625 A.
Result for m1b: 1.00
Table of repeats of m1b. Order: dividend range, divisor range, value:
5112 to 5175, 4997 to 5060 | 0.89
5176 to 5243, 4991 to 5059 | 0.92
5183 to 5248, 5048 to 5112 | 1.02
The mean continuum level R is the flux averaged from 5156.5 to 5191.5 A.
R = 25.7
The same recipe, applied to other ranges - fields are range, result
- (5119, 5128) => 26.3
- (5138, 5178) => 25.6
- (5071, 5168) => 26.5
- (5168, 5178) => 24.9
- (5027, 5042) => 27.2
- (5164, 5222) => 25.6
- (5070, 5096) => 26.6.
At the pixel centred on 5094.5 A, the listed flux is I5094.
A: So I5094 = 26.77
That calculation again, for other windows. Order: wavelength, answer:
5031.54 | 25.95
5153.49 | 25.93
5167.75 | 22.1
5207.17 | 25.13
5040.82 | 25.93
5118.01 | 29.14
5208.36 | 24.03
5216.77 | 24.84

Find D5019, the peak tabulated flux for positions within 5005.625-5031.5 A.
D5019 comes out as 83.68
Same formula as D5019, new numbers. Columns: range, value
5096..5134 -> 30.03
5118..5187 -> 29.14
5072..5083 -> 28.23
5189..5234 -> 31.58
